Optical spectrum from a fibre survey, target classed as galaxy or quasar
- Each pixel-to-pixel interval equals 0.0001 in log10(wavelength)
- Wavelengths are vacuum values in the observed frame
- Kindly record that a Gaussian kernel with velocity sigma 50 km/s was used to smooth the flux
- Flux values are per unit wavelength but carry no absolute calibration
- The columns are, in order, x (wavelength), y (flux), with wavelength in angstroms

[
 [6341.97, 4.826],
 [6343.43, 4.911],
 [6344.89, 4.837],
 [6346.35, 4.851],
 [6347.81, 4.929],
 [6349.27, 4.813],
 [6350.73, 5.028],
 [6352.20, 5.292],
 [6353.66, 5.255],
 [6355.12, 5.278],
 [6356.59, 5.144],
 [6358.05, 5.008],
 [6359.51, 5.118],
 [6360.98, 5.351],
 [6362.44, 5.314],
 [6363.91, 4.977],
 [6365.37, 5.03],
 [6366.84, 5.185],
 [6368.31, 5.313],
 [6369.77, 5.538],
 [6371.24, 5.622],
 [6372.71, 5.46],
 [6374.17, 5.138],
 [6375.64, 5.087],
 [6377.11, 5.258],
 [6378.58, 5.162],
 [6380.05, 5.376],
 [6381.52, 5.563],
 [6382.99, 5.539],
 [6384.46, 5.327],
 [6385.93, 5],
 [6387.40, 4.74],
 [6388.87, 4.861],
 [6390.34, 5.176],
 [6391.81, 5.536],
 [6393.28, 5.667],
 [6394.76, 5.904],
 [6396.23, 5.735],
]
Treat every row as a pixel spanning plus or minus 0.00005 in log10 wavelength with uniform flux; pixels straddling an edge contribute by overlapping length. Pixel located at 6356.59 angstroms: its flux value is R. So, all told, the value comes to 5.144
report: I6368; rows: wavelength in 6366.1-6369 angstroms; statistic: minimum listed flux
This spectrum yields 5.185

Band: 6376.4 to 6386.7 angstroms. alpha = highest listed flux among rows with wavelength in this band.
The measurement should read 5.563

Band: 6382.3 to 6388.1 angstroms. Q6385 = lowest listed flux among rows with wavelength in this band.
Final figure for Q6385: 4.74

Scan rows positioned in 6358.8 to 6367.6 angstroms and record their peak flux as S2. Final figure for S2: 5.351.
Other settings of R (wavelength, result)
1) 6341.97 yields 4.826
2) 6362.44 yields 5.314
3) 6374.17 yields 5.138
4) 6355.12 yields 5.278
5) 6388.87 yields 4.861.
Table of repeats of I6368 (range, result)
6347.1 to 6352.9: 4.813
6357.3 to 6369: 4.977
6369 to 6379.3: 5.087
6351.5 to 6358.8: 5.008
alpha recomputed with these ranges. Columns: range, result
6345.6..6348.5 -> 4.929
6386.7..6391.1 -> 5.176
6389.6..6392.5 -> 5.536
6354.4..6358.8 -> 5.278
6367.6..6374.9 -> 5.622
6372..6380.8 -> 5.46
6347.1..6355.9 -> 5.292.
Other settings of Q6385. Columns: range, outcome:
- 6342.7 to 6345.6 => 4.837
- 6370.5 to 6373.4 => 5.46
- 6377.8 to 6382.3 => 5.162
